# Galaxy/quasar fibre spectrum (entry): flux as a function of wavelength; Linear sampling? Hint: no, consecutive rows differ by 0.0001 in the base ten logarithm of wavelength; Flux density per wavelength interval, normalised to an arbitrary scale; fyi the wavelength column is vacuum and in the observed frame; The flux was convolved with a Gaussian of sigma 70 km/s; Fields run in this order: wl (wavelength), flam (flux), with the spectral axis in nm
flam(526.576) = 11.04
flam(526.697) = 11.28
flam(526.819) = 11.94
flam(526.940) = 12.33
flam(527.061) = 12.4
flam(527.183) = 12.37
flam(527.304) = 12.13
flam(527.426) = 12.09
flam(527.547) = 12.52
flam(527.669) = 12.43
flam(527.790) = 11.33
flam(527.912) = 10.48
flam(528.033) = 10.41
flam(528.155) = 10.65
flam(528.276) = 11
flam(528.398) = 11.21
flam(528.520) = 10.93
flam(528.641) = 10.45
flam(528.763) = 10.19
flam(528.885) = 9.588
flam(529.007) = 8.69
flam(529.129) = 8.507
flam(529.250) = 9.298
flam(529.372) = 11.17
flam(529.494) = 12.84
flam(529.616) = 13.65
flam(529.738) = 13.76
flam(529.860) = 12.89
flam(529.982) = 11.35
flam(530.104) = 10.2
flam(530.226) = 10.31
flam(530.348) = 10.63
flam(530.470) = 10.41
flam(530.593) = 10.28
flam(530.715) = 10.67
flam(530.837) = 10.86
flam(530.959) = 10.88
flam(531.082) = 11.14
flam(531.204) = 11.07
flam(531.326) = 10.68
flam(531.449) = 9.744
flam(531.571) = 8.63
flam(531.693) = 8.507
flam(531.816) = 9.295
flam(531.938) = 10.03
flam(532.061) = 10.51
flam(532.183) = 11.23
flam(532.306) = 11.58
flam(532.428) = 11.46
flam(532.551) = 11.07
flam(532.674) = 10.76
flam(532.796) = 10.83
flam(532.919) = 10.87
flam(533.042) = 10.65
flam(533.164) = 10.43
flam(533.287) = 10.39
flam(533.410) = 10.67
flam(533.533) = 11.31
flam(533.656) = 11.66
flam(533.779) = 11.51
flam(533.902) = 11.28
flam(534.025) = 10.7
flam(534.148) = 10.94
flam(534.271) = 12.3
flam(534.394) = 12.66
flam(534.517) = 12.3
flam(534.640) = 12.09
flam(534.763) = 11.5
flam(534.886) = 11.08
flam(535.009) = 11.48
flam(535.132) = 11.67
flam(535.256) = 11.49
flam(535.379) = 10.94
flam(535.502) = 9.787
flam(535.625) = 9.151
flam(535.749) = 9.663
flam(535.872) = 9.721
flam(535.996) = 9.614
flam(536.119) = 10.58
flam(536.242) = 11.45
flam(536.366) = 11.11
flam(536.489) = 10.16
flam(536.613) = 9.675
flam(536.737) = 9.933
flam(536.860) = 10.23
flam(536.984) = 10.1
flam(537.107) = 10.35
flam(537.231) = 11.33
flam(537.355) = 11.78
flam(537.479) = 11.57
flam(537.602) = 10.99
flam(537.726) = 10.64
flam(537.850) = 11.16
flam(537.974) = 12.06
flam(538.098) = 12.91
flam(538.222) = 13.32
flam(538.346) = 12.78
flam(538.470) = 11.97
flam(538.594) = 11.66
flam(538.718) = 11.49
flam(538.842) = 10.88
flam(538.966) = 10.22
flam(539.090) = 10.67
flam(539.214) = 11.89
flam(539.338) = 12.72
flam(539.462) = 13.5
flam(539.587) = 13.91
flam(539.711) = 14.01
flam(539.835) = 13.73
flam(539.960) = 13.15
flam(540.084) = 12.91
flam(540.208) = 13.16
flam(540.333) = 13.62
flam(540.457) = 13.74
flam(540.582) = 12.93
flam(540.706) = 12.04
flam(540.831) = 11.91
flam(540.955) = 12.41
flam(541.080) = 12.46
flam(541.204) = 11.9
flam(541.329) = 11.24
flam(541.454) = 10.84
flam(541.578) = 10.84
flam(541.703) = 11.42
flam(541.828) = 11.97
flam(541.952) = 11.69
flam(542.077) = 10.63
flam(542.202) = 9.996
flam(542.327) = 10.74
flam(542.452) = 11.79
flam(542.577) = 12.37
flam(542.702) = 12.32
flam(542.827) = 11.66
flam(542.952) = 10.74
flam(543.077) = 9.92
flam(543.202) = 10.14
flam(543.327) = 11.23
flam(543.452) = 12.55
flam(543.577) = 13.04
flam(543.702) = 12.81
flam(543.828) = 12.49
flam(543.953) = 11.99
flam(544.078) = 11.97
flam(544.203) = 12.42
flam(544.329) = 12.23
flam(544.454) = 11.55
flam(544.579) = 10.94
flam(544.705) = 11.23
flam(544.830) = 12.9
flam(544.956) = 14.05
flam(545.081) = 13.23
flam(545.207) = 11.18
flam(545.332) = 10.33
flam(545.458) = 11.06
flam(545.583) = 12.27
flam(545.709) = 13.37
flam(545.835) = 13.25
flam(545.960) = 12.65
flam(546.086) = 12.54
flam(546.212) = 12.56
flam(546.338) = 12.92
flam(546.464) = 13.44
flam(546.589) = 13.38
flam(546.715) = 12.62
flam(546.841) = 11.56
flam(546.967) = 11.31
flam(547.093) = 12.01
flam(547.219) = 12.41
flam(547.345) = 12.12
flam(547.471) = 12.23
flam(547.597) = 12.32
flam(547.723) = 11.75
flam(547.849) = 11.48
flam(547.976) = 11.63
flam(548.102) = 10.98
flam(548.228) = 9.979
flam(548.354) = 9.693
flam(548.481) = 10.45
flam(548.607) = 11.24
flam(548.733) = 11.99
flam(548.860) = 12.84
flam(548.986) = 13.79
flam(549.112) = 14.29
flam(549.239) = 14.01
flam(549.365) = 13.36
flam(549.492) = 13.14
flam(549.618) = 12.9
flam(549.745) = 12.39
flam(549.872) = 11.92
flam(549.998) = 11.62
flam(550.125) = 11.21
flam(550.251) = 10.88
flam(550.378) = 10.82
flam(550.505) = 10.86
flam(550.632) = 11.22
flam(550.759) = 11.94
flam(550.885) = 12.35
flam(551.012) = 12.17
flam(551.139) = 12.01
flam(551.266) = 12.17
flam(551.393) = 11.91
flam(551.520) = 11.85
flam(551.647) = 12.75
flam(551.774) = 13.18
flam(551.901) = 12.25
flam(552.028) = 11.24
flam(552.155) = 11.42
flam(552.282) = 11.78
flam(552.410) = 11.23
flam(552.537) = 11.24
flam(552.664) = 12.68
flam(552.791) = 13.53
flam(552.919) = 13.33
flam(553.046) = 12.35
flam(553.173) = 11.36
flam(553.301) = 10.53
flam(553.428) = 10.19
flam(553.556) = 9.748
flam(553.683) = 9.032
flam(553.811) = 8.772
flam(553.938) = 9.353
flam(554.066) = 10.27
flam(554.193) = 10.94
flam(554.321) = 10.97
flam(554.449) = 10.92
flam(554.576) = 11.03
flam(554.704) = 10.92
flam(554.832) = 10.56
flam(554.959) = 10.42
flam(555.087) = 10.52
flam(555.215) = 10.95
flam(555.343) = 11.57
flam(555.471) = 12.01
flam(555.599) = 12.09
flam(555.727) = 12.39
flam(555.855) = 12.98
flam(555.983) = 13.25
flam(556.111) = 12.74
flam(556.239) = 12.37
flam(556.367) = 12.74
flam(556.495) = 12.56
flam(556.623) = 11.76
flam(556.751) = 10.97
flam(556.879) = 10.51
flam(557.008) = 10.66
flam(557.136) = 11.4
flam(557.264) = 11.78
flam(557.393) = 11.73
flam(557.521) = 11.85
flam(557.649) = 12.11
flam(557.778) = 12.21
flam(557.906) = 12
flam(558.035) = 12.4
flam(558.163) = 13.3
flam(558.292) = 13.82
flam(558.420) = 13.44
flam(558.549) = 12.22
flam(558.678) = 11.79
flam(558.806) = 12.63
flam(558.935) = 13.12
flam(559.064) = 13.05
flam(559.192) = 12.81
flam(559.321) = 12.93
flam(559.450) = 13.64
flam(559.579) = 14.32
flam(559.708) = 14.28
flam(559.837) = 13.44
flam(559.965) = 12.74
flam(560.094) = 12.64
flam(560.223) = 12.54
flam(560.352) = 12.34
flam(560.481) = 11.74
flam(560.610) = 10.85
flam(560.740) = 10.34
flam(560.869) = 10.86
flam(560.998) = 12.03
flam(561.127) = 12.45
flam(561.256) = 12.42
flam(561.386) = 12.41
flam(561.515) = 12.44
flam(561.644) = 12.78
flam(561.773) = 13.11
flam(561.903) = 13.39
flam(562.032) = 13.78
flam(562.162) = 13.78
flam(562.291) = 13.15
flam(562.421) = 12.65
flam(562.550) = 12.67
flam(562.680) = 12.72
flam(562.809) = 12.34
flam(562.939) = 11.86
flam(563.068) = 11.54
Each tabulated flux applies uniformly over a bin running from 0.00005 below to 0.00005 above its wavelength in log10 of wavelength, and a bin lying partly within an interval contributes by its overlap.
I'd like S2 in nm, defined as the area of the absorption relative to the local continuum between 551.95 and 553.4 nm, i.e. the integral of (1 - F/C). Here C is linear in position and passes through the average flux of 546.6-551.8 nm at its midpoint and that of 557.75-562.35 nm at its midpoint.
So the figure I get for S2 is 0.04 nm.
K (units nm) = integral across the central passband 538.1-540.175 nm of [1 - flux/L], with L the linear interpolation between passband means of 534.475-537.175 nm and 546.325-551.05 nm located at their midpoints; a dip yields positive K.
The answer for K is -0.28 nm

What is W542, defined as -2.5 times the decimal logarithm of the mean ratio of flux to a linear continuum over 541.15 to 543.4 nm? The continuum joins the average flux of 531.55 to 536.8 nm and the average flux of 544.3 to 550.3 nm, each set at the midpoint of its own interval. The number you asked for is 0.04 mag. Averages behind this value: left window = 10.8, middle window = 11.2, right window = 12.2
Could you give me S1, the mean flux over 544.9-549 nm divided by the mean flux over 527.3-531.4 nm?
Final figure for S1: 1.1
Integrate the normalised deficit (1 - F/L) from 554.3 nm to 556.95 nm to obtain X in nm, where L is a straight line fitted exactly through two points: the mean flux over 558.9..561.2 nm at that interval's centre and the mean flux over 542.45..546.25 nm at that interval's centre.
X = 0.164 nm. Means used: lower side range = 12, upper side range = 12.6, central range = 11.6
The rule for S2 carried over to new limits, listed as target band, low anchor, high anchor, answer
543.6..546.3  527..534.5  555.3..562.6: -0.124 nm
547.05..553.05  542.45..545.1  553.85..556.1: -0.234 nm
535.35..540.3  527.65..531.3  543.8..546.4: 0.078 nm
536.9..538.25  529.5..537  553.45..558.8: -0.051 nm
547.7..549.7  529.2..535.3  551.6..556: -0.148 nm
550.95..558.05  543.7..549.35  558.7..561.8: 0.481 nm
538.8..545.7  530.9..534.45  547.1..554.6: -0.466 nm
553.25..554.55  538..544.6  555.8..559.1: 0.226 nm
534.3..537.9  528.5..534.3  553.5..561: 0.036 nm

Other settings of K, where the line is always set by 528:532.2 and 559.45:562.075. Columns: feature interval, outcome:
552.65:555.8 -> 0.29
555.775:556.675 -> -0.03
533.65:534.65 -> -0.08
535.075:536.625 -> 0.08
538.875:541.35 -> -0.30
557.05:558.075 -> 0.04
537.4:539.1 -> -0.08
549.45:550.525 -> 0.01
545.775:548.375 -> -0.09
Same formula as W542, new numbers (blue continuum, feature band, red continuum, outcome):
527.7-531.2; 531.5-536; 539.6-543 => 0.05 mag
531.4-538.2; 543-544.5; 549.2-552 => -0.03 mag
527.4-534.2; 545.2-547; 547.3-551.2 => -0.06 mag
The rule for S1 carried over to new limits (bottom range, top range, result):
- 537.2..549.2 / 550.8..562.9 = 1.00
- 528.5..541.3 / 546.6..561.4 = 1.06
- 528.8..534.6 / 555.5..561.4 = 1.14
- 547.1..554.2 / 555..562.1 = 1.05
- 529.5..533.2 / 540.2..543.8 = 1.09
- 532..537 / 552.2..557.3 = 1.04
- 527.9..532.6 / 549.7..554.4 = 1.07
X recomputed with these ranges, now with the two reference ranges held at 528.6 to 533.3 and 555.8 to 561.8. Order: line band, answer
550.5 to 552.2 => -0.010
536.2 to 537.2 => 0.057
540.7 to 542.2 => -0.029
